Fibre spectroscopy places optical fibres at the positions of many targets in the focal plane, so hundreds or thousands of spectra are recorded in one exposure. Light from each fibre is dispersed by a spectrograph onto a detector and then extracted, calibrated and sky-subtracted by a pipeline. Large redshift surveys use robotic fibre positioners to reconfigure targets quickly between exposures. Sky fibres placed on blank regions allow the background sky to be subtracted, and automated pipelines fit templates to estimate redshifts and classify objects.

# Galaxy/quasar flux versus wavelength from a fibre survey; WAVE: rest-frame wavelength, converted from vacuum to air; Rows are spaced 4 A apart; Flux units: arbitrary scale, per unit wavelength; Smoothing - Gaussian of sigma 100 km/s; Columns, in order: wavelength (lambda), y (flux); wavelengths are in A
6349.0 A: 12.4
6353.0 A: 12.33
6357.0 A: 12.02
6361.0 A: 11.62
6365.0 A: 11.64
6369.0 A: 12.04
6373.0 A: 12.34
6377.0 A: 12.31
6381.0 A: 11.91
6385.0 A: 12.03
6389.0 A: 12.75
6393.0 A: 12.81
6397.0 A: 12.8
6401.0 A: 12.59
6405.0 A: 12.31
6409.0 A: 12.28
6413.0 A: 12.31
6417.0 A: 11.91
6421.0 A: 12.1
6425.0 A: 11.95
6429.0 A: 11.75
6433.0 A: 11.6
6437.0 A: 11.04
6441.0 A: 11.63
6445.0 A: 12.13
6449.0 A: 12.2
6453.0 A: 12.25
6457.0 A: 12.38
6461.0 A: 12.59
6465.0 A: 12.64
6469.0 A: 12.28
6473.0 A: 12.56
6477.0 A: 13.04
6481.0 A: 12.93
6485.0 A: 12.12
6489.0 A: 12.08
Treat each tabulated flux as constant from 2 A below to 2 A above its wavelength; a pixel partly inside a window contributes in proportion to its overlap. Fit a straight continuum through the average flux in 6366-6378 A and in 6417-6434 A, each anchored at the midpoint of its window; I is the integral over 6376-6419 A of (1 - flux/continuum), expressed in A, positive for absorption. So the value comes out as -1.2 A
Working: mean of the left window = 12.2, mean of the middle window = 12.4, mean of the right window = 11.9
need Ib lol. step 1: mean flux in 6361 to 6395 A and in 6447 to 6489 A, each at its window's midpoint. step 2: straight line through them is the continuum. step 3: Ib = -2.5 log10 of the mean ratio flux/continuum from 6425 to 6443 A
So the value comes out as 0.074 mag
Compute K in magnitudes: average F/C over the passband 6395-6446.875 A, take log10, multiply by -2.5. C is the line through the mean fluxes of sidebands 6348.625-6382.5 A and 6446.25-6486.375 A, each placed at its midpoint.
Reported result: 0.02 mag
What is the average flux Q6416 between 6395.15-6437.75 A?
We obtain 12.1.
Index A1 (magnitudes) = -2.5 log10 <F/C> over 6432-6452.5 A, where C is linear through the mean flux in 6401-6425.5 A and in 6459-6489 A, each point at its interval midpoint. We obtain 0.05 mag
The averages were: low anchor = 12.2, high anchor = 12.6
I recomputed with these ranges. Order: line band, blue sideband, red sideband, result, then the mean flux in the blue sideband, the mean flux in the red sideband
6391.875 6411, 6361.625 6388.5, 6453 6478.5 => -0.54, 12.1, 12.5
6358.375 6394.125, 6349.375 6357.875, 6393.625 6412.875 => 0.62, 12.2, 12.5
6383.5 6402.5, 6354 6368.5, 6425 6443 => -1.46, 11.8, 11.6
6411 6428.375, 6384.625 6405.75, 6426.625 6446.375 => -0.04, 12.6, 11.6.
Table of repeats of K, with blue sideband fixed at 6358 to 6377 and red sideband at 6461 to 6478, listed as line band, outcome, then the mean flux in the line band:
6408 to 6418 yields 0.006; 12.2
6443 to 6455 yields 0.025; 12.2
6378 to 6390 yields -0.012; 12.2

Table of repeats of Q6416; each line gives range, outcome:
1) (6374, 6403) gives 12.5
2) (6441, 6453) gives 12.1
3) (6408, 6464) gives 12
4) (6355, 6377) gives 12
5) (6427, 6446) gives 11.6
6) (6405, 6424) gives 12.2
